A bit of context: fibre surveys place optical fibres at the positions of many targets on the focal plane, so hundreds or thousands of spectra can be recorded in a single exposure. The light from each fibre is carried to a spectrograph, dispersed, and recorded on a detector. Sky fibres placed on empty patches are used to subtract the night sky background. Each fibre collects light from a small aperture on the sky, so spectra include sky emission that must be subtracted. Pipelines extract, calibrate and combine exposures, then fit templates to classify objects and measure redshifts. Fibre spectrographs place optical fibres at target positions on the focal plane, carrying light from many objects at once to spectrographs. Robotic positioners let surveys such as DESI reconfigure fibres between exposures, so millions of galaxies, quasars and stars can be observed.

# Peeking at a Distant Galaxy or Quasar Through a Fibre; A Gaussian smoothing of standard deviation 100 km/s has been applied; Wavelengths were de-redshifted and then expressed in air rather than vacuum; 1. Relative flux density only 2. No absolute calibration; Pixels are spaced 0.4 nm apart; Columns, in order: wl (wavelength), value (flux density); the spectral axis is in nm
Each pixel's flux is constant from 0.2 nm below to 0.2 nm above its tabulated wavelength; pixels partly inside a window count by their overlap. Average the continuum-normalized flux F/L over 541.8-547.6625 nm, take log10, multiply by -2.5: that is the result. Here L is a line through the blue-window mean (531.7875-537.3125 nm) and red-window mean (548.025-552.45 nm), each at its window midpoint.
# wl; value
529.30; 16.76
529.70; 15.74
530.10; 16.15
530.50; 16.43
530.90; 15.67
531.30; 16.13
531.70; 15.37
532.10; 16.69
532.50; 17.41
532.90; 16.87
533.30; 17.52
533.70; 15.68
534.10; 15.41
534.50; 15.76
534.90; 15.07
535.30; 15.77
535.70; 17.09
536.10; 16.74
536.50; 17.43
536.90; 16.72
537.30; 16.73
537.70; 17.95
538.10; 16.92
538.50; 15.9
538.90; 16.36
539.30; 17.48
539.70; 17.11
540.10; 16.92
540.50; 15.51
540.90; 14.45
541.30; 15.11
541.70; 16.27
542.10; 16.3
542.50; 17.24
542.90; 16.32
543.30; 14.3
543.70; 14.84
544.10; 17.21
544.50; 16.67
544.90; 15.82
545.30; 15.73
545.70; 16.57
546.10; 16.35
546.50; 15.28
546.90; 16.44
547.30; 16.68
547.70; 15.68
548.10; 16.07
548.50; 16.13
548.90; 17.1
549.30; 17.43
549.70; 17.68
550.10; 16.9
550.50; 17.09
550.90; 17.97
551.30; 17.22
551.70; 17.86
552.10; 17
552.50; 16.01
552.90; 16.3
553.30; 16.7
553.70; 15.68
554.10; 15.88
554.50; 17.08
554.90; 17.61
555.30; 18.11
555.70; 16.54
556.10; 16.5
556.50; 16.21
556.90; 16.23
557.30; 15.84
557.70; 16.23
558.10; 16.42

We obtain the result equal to 0.05 mag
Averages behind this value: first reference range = 16.5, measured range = 16.1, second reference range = 17.1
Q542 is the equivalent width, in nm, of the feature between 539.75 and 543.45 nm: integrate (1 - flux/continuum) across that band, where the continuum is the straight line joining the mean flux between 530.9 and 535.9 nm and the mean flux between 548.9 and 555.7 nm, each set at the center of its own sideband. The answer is 0.148 nm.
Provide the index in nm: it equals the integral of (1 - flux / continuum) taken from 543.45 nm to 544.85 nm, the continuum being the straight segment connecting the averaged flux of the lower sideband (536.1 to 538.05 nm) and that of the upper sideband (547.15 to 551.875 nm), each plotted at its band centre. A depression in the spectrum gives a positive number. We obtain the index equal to 0.08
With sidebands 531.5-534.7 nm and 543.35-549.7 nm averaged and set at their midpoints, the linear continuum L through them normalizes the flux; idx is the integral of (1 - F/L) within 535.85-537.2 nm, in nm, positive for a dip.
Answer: -0.052 nm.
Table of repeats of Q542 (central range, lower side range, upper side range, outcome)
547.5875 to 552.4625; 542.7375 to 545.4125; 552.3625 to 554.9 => -0.25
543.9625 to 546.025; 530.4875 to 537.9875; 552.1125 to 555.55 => 0.03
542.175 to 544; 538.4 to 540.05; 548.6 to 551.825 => 0.13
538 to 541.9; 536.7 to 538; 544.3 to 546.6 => 0.14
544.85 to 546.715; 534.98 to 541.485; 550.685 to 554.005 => 0.08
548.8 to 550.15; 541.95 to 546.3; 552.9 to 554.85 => -0.09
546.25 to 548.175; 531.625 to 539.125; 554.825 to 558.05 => 0.06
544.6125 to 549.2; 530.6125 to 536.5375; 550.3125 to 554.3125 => 0.12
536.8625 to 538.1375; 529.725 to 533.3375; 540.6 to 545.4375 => -0.08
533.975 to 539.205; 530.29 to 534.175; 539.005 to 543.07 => -0.06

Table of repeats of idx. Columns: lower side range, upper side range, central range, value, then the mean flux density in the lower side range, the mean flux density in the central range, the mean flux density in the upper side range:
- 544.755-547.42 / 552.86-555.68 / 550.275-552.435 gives -0.10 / 16.1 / 17.3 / 16.8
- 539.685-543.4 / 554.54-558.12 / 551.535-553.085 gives -0.03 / 15.9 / 16.8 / 16.7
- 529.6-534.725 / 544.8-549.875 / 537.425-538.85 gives -0.05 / 16.2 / 16.9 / 16.4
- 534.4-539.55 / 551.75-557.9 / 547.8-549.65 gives -0.01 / 16.6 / 16.7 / 16.6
